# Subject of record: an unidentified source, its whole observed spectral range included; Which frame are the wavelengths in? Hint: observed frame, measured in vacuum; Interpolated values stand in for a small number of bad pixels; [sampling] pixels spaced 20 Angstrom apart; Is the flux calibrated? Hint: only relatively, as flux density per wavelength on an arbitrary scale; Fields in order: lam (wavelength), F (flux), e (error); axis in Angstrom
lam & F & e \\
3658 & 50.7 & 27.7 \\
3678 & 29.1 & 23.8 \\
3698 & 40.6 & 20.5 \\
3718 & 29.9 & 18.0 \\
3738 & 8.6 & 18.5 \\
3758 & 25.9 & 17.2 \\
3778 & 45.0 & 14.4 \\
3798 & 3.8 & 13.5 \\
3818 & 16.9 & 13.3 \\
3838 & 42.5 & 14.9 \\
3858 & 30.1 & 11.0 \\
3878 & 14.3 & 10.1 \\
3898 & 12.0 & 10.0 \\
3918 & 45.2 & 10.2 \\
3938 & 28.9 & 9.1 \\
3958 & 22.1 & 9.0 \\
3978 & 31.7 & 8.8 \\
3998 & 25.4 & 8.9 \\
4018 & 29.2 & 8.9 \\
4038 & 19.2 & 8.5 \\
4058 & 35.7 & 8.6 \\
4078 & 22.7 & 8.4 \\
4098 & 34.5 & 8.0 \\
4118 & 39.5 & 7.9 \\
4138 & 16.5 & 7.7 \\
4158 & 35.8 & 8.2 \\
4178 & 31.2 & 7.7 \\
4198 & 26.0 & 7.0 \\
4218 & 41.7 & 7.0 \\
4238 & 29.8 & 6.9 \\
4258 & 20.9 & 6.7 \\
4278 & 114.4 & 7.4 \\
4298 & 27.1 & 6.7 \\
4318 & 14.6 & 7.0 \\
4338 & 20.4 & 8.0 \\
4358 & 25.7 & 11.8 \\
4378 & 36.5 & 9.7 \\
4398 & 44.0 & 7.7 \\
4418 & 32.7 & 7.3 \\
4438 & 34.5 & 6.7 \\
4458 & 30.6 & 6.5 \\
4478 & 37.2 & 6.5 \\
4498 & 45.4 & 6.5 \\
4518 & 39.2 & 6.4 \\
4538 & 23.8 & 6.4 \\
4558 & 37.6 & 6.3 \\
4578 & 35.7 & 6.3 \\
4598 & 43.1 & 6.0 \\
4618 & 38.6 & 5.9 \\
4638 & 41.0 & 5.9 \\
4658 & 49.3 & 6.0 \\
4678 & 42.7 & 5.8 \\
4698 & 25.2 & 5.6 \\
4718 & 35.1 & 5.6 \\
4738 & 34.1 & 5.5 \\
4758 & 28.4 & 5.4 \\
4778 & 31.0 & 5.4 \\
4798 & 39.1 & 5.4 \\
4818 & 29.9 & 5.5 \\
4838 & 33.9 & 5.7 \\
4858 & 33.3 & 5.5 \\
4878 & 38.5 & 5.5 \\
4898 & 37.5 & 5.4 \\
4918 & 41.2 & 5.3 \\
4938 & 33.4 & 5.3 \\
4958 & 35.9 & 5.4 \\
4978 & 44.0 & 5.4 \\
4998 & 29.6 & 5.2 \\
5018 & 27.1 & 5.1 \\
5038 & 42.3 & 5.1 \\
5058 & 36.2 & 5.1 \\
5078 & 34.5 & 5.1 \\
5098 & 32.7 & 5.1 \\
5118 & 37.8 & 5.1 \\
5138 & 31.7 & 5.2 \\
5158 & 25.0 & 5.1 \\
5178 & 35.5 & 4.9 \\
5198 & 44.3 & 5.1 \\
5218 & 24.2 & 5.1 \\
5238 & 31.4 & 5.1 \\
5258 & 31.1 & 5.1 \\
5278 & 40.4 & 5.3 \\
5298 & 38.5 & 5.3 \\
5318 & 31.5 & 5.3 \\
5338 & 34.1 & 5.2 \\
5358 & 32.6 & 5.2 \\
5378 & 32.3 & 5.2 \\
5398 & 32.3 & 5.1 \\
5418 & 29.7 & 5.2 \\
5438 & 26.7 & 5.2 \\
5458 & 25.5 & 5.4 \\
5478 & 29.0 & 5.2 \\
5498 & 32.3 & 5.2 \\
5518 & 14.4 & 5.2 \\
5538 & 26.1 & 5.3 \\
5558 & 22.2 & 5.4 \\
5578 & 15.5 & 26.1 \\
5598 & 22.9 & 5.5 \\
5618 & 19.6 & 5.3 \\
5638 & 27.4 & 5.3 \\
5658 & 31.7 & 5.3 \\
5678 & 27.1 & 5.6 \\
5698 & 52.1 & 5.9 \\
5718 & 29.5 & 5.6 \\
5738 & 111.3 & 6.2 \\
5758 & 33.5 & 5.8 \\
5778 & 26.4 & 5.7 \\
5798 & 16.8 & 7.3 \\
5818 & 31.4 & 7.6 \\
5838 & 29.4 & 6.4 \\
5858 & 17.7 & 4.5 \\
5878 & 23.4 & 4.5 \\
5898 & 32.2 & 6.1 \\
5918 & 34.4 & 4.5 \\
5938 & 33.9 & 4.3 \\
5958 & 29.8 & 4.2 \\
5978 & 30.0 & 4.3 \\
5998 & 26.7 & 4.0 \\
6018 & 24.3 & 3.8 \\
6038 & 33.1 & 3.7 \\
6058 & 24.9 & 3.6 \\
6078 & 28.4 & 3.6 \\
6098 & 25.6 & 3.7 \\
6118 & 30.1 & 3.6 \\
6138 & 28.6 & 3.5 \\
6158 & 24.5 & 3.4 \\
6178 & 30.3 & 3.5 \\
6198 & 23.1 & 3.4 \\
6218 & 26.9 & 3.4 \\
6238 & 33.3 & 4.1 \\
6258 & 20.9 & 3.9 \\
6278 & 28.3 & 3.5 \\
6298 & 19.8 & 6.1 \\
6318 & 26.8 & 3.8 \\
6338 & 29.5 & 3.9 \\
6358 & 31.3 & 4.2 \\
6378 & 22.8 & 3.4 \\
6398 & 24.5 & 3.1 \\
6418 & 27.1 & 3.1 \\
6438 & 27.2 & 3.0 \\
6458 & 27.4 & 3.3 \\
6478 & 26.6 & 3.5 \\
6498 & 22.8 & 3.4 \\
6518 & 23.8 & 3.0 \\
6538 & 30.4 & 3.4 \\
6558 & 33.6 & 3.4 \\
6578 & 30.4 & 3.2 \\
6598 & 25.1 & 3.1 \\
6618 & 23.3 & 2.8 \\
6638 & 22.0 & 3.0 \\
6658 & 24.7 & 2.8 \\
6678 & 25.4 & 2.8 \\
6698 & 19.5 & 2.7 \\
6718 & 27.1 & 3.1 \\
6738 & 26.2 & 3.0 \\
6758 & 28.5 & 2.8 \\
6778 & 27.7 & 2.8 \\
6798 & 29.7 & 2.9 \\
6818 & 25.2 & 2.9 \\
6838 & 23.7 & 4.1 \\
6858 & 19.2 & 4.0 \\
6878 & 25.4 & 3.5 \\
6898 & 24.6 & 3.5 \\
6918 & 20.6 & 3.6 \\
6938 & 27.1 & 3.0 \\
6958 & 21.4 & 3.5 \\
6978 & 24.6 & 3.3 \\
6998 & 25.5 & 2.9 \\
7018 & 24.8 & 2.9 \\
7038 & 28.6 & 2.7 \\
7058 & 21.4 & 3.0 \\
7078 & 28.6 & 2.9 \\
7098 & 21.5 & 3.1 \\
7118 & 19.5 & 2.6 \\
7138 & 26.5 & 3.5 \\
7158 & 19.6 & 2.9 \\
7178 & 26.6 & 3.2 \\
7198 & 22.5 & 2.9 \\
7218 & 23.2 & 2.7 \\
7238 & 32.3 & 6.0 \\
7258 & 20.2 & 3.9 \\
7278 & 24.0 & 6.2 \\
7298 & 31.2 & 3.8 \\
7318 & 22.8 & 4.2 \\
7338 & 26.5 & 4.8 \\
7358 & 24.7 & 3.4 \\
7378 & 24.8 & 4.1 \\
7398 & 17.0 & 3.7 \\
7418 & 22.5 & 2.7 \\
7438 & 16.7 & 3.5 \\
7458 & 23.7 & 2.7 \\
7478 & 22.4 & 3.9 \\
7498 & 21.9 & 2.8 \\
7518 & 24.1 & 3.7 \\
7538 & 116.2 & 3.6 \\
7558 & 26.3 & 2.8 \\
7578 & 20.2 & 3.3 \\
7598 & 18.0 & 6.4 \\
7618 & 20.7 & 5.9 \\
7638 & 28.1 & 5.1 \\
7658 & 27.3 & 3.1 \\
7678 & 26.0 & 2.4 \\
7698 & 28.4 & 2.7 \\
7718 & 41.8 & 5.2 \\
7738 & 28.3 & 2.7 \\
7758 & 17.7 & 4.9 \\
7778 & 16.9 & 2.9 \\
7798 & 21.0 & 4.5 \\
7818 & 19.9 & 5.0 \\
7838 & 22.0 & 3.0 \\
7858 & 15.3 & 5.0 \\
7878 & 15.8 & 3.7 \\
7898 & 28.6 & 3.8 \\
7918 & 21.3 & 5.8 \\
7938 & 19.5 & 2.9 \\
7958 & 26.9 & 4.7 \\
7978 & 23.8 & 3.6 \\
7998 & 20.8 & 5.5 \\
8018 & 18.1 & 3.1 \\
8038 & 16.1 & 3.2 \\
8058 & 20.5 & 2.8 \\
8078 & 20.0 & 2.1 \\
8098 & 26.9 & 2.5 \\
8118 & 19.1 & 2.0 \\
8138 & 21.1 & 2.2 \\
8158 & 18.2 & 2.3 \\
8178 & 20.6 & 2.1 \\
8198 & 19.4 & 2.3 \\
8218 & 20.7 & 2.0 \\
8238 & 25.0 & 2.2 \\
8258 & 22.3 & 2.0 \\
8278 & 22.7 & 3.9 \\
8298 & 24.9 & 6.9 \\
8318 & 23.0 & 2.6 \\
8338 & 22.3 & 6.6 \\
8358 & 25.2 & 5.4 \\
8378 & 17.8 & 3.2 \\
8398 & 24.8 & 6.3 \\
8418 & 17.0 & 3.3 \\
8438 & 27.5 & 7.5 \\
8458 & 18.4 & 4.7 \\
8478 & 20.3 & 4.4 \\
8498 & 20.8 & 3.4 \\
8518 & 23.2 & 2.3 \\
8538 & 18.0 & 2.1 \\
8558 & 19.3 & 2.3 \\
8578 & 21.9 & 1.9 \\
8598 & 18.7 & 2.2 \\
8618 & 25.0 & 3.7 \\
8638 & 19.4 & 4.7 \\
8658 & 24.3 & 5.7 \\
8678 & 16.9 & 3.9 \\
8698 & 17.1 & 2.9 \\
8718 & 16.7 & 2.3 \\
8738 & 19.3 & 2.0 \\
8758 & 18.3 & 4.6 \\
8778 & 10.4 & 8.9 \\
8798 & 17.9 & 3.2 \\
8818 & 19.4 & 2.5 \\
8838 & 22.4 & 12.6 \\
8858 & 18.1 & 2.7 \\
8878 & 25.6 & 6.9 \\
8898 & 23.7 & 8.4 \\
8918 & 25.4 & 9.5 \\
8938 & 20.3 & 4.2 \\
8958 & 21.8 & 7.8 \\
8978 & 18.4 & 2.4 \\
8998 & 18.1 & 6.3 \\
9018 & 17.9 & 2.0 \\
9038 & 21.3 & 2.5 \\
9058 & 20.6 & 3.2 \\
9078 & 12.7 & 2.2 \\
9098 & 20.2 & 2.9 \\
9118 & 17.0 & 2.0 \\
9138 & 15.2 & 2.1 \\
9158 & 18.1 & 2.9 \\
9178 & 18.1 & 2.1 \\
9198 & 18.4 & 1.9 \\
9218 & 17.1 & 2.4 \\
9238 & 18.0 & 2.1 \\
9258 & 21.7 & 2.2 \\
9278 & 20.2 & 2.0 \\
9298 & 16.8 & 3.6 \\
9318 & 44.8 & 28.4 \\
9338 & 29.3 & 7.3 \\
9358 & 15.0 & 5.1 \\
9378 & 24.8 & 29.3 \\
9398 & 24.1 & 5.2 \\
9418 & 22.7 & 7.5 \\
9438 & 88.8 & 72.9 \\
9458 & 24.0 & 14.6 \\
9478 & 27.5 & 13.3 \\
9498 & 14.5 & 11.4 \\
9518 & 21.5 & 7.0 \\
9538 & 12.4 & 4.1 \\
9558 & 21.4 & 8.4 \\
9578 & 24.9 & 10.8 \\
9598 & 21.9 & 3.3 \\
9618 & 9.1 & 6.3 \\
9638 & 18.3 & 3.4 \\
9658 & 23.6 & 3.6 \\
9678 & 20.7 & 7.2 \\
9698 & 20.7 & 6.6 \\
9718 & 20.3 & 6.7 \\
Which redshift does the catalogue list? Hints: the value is 0.15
